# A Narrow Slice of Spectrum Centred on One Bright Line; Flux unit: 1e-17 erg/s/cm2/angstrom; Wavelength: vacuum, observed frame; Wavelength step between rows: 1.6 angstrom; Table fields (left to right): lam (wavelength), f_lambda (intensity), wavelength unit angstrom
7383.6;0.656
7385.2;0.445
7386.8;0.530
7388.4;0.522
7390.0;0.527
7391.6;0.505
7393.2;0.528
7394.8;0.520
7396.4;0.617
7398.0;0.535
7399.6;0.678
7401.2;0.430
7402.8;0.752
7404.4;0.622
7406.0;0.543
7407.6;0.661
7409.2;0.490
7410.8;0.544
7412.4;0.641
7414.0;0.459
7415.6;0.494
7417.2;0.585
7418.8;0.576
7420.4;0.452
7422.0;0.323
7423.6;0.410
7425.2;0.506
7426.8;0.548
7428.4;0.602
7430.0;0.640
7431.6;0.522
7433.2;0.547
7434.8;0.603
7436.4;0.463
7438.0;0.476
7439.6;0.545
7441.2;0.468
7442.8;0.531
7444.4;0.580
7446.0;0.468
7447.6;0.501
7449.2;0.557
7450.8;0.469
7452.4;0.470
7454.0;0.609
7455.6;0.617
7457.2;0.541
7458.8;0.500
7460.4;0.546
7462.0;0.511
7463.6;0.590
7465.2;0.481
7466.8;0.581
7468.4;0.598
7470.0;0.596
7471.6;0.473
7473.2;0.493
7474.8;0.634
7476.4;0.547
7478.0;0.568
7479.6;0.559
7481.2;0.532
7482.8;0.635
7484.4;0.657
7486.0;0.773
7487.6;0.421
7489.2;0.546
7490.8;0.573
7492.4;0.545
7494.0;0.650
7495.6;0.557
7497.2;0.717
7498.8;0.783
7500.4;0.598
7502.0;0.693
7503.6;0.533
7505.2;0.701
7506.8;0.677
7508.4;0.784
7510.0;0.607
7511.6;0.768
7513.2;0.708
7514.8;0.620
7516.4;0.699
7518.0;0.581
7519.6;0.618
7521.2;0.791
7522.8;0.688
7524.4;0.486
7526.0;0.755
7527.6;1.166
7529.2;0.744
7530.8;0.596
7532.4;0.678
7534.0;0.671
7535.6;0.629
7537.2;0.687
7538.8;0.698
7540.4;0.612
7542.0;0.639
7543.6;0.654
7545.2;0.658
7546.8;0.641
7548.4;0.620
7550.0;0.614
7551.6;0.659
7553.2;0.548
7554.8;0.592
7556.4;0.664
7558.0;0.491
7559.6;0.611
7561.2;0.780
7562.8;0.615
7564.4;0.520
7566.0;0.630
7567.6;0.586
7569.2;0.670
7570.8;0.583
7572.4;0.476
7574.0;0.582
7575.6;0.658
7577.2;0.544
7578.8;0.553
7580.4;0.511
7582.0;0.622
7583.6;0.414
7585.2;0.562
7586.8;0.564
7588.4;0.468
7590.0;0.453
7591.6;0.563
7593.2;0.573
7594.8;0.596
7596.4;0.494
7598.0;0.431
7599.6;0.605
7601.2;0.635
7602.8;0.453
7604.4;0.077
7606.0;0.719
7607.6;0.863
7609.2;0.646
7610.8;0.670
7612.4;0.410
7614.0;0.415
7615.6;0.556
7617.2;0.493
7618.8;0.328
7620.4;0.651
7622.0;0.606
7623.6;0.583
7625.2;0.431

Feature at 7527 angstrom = Mg II 2798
